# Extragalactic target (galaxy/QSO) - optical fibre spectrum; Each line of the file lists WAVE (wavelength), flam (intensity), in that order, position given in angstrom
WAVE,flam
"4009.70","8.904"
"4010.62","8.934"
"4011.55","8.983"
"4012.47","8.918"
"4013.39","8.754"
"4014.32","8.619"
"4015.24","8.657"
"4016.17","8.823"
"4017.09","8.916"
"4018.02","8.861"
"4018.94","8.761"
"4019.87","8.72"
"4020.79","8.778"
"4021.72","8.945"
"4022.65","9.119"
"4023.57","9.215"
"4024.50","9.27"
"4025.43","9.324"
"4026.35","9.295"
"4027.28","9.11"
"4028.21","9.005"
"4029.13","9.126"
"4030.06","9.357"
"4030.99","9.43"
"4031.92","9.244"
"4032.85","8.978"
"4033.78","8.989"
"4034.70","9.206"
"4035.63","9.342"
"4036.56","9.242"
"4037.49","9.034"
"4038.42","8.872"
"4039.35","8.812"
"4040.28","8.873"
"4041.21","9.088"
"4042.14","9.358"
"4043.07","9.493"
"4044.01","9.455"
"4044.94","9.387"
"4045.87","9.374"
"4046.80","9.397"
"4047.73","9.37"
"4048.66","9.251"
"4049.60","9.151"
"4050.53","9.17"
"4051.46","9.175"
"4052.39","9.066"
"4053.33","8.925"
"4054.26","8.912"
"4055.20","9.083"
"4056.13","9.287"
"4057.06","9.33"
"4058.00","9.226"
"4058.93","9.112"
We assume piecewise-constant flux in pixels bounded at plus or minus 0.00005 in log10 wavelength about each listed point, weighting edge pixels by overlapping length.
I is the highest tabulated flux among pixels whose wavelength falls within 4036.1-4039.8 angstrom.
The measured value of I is 9.242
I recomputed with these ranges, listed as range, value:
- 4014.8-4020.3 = 8.916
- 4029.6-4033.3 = 9.43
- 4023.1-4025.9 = 9.324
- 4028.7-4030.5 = 9.357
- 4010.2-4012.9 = 8.983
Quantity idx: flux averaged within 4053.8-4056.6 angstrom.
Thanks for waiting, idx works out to 9.1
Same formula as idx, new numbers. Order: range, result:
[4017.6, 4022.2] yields 8.81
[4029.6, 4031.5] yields 9.37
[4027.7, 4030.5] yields 9.17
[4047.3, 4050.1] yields 9.24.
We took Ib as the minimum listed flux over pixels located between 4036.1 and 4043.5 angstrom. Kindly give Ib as 8.812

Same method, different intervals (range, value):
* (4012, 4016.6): 8.619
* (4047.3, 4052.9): 9.066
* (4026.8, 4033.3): 8.978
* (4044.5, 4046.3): 9.374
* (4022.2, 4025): 9.119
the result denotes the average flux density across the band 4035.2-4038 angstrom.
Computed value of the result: 9.19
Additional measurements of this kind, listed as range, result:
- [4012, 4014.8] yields 8.78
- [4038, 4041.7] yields 8.92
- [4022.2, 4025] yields 9.2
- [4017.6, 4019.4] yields 8.84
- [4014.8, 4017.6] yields 8.78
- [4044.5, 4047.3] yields 9.4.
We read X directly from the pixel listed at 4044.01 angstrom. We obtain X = 9.455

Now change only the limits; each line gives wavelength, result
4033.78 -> 8.989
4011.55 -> 8.983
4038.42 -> 8.872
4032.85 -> 8.978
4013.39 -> 8.754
